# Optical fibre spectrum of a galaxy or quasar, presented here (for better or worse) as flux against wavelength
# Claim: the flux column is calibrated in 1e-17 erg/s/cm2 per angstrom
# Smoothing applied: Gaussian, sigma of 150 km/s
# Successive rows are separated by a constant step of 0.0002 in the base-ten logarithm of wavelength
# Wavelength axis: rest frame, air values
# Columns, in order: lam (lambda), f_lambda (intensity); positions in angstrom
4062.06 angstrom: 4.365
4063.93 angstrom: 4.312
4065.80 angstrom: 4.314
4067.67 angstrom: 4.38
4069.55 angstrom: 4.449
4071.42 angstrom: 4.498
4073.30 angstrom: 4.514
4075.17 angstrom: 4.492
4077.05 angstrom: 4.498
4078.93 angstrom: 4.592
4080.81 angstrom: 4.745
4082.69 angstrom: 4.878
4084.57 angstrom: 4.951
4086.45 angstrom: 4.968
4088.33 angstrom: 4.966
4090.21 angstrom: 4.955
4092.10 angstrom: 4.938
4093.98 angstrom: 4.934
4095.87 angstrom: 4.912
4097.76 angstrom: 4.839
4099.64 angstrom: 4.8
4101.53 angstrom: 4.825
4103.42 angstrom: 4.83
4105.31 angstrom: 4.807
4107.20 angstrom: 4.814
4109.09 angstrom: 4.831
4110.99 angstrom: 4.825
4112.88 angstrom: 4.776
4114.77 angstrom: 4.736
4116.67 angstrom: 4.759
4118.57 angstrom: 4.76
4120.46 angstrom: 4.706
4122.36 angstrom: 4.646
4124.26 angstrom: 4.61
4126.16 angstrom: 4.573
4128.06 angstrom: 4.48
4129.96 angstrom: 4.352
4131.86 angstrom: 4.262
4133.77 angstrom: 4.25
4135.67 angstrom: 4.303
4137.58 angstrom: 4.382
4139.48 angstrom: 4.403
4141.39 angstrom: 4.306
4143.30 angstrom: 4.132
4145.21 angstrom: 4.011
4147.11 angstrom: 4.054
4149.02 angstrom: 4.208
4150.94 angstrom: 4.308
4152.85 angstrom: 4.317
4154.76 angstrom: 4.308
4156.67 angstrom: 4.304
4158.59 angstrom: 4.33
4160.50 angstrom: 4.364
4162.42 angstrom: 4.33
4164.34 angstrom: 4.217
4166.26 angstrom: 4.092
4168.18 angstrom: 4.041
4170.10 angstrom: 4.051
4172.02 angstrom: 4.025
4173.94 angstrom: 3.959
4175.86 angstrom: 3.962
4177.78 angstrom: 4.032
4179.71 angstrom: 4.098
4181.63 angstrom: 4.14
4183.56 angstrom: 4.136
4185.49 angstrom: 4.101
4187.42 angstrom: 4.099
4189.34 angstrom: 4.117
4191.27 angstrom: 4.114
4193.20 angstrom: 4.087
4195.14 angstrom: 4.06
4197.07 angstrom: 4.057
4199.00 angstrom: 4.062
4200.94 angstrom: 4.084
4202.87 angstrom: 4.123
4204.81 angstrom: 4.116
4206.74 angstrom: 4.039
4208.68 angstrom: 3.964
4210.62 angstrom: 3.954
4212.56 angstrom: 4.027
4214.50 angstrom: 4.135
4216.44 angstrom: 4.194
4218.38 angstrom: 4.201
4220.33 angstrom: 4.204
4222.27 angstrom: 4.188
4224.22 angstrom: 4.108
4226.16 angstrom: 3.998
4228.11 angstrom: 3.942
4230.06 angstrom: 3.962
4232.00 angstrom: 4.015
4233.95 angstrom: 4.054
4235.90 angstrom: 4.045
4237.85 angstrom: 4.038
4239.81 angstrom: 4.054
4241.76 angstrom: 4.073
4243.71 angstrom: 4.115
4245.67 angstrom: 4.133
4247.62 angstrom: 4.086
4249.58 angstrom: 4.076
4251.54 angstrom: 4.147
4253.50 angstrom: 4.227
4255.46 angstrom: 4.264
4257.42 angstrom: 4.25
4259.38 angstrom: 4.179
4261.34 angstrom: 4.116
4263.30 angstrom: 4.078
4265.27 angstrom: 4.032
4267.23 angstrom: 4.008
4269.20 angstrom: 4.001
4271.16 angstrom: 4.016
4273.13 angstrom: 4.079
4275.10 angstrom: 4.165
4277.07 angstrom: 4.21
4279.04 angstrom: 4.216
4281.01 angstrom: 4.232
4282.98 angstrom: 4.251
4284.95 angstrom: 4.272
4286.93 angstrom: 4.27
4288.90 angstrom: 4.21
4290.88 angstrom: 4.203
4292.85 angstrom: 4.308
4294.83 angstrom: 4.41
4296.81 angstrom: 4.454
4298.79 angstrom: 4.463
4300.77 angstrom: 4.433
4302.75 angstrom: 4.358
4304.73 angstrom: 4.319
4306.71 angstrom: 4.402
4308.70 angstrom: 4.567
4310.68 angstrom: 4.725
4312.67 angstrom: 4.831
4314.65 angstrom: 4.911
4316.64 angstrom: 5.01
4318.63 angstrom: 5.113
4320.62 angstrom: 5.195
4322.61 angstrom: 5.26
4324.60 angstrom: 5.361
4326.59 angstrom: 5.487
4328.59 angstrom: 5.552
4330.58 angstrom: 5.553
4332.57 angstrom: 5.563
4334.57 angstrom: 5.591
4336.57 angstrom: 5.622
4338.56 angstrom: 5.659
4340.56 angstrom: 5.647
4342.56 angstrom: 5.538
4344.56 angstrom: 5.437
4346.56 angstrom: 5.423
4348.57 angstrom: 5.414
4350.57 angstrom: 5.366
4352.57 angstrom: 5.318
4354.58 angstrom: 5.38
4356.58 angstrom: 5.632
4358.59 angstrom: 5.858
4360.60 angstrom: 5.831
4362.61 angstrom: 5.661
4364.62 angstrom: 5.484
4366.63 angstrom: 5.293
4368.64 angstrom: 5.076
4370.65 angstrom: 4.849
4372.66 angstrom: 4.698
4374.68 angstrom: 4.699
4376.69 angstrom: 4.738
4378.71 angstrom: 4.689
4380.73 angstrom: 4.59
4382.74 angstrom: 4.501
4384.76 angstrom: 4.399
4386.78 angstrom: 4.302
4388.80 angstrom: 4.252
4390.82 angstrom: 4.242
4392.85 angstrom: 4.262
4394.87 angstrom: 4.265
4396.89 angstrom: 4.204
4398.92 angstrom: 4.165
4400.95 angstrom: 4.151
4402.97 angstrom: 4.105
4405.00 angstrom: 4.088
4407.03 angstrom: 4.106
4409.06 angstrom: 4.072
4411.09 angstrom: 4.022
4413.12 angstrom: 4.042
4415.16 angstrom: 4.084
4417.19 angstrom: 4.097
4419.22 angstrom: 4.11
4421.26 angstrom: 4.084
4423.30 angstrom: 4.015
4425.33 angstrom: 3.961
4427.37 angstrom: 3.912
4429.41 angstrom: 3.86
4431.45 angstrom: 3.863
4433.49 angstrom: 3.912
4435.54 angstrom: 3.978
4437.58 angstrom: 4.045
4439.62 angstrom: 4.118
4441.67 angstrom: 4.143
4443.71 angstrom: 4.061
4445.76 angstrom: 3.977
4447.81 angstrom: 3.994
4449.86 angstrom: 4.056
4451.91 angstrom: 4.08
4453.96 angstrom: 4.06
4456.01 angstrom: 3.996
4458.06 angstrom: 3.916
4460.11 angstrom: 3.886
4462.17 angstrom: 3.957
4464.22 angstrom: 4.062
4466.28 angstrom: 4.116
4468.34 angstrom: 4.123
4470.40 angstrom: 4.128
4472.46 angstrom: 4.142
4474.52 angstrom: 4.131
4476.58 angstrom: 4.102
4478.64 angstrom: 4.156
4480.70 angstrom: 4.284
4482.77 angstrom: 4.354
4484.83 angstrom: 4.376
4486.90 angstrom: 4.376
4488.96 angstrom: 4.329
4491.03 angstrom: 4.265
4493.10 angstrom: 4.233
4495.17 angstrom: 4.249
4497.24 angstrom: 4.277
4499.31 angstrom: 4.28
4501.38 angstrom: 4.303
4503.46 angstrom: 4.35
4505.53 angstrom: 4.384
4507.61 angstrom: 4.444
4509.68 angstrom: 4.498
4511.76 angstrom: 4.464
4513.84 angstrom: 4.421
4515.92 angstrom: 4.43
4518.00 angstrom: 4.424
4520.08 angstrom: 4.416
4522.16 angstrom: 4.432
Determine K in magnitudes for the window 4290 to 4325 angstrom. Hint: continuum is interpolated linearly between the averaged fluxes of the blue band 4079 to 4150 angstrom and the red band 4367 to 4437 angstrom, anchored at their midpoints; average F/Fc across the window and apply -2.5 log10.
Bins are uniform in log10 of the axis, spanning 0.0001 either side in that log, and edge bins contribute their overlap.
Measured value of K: -0.07 mag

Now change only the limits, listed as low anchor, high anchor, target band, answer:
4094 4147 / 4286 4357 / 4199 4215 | 0.18 mag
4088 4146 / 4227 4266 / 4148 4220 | 0.06 mag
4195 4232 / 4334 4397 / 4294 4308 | 0.06 mag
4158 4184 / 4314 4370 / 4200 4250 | 0.12 mag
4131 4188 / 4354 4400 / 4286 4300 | 0.06 mag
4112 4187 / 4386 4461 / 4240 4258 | 0.02 mag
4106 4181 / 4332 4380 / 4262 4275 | 0.22 mag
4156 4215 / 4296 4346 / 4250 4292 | 0.14 mag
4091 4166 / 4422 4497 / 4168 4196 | 0.10 mag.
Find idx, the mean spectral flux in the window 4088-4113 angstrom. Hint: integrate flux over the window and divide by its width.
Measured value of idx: 4.86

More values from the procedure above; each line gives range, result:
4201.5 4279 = 4.09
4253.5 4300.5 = 4.21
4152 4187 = 4.15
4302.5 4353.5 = 5.21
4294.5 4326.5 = 4.77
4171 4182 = 4.03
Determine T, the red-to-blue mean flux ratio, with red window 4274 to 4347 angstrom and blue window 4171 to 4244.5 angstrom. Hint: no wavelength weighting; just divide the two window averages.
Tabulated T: 1.2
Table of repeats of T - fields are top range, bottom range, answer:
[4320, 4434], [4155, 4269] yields 1.16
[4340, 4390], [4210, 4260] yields 1.25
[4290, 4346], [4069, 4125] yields 1.05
